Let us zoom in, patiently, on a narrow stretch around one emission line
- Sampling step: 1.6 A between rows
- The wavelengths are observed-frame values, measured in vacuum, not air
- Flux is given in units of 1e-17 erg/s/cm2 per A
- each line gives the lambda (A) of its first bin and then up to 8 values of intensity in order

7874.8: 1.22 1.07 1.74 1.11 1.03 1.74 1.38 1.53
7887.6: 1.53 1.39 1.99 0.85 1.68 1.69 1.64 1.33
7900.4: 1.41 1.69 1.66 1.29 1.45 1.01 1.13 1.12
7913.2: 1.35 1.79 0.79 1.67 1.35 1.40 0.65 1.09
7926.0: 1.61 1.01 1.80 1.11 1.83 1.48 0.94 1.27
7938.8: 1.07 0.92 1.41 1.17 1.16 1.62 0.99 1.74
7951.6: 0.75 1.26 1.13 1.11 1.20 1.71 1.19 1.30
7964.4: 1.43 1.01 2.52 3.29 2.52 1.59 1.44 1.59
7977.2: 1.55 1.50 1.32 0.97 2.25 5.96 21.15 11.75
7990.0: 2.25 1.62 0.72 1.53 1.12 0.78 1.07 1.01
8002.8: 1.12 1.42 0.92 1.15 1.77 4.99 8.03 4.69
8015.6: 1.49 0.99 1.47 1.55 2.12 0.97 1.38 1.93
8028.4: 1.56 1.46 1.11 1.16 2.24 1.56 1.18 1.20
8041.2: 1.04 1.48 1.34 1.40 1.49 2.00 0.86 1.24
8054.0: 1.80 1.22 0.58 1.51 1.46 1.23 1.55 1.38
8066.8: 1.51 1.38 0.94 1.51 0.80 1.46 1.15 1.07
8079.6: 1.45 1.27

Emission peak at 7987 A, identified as H-alpha 6563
